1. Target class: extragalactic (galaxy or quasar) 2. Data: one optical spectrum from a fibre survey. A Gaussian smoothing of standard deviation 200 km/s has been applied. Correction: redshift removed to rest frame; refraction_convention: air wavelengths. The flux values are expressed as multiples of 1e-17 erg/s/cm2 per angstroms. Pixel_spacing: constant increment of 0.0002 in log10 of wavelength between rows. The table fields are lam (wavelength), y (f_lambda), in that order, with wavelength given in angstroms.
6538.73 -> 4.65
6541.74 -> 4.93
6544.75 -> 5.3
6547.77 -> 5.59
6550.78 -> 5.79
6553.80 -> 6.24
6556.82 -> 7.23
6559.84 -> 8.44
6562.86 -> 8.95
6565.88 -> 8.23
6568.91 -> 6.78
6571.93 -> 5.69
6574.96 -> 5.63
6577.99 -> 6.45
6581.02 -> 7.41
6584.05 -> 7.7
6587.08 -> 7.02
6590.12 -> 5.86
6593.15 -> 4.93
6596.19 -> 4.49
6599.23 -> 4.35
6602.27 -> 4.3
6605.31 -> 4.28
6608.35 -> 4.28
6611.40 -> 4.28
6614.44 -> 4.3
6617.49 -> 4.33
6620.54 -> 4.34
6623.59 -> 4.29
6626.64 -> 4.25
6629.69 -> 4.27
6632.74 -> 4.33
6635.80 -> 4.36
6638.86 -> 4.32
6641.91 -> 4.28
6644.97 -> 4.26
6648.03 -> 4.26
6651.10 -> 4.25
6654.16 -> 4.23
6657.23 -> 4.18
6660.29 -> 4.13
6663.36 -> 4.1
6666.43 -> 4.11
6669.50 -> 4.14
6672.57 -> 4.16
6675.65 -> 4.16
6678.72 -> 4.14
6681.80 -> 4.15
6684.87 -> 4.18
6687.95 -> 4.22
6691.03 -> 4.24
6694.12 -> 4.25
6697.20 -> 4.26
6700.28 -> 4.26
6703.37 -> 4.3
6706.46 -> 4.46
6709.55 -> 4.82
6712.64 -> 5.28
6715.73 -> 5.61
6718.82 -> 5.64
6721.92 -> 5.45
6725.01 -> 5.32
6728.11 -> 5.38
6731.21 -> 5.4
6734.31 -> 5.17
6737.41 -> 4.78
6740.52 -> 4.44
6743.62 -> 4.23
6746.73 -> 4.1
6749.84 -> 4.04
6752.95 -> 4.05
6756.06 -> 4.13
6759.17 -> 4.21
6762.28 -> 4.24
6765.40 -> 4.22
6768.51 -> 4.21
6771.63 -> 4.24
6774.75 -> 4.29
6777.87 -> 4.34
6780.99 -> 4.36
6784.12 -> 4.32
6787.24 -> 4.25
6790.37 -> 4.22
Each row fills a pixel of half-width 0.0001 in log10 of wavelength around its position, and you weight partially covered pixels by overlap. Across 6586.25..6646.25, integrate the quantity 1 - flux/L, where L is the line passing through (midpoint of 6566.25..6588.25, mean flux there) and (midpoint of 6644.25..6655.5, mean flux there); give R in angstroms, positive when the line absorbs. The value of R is 9.5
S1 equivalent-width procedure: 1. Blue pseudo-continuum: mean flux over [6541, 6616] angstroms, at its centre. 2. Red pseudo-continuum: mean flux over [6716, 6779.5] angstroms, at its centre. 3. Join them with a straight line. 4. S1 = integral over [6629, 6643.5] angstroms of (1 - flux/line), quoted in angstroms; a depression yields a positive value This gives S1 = 3.1 angstroms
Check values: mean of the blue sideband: 5.95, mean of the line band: 4.32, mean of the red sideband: 4.61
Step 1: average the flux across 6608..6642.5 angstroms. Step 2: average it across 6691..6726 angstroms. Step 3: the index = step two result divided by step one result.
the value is 1.13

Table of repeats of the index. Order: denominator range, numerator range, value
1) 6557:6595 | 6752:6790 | 0.61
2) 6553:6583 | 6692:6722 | 0.67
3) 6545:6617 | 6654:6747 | 0.77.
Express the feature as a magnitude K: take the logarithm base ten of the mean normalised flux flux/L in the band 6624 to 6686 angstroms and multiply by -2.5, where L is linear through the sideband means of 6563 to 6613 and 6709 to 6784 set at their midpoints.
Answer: 0.25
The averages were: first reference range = 5.81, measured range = 4.21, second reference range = 4.65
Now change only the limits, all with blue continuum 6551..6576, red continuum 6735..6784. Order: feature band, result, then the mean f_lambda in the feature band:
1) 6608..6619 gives 0.43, 4.3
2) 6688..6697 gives 0.23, 4.24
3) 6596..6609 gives 0.45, 4.33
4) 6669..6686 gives 0.30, 4.16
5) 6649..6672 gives 0.34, 4.16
